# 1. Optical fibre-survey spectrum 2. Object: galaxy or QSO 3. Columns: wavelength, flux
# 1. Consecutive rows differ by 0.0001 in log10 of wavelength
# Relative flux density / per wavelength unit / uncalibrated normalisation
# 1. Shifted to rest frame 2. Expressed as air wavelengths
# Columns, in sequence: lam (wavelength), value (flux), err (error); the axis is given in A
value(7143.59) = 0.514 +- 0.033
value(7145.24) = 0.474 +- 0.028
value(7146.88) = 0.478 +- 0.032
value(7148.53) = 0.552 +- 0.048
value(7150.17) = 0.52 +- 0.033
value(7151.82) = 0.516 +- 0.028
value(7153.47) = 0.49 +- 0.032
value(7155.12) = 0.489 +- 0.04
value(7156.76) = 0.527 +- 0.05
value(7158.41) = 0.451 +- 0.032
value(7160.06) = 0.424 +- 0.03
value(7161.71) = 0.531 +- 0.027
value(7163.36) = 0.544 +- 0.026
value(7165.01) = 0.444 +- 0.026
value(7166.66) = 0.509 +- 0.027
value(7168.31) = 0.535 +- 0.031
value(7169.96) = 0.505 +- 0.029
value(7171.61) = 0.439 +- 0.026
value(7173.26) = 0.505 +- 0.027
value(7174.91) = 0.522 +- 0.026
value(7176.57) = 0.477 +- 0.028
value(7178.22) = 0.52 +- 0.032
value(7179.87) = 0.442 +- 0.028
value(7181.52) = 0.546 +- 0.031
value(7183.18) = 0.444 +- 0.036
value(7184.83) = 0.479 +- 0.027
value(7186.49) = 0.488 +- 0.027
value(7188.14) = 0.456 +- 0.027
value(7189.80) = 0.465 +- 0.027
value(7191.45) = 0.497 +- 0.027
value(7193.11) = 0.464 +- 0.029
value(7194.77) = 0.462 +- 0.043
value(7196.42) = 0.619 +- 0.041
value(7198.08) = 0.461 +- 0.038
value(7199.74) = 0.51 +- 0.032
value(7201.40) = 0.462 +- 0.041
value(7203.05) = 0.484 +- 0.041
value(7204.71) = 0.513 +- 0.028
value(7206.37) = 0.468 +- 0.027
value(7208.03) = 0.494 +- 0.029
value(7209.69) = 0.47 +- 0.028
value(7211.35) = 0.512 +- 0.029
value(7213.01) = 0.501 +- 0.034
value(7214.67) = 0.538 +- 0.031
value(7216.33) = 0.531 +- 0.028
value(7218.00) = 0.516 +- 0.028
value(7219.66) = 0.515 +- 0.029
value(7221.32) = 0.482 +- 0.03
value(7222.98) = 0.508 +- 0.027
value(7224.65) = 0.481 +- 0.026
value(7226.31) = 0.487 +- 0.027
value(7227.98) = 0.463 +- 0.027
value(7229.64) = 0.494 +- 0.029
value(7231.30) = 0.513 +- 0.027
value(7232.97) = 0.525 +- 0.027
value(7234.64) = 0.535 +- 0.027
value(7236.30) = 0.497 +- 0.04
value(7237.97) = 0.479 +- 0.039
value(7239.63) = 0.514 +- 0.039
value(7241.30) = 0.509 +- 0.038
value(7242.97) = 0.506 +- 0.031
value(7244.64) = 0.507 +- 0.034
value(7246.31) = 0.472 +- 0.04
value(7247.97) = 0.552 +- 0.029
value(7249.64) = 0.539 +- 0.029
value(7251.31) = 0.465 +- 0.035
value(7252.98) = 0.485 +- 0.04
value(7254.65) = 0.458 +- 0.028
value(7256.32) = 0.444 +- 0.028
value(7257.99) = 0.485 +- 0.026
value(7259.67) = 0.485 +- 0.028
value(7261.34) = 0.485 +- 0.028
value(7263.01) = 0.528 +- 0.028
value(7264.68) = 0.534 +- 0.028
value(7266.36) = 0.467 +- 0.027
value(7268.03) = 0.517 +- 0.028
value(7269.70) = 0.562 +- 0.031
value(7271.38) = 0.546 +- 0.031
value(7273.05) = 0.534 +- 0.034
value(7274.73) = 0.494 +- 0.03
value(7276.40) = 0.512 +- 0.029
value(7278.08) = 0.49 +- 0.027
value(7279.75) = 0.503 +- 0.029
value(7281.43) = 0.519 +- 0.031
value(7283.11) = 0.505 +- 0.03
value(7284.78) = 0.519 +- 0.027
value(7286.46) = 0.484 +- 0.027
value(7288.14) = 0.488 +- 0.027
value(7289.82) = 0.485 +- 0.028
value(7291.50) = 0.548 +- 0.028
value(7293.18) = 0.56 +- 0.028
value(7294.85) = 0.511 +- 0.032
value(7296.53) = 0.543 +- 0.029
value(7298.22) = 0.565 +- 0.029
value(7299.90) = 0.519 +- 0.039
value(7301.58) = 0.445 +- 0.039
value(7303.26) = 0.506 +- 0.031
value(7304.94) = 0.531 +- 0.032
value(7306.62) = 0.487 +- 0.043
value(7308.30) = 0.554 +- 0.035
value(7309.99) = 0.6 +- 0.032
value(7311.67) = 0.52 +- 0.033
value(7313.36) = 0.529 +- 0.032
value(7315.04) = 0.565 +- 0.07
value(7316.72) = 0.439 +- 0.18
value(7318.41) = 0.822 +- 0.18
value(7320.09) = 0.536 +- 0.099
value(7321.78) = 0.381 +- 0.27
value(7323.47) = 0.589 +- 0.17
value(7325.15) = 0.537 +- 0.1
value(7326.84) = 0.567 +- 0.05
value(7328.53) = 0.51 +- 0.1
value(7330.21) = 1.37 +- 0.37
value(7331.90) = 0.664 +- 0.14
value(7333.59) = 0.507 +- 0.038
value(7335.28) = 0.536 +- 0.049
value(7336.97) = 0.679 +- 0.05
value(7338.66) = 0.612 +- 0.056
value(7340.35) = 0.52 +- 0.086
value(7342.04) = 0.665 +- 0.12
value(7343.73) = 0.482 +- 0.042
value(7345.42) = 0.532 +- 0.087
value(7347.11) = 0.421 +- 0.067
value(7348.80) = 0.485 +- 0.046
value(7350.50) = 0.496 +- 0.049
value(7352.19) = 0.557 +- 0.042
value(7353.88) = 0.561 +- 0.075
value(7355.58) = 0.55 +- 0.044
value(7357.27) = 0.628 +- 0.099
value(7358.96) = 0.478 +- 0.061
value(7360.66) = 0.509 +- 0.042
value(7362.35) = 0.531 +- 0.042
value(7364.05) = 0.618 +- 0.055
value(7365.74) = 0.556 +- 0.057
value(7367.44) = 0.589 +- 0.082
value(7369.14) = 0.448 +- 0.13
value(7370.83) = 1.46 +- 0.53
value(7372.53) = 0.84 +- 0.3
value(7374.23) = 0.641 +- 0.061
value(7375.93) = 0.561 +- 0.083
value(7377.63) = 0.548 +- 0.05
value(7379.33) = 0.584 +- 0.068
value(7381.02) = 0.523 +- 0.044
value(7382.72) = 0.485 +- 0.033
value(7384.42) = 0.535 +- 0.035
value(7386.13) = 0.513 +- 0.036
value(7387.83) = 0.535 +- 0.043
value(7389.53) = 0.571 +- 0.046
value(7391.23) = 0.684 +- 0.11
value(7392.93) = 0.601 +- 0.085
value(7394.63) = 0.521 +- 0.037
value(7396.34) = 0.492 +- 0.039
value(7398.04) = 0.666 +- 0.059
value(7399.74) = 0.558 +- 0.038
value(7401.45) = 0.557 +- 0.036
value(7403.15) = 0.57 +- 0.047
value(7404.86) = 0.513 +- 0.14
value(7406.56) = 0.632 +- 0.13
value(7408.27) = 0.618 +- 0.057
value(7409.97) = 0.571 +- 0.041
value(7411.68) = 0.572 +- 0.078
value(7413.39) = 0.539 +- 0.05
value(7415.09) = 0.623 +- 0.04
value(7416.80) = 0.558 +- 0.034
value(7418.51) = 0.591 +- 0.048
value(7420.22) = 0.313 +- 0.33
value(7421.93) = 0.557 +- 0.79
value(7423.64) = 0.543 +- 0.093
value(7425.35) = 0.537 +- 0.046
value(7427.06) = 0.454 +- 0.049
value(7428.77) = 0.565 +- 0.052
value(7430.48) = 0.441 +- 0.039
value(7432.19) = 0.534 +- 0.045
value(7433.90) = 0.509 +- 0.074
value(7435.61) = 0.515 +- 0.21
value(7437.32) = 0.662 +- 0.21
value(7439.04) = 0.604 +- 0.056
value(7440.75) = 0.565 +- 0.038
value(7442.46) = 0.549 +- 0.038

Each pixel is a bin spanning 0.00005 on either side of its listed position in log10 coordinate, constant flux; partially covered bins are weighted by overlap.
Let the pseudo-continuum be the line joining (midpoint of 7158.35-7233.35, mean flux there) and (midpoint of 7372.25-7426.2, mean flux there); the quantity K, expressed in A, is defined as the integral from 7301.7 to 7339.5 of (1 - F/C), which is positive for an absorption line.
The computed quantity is -3.7 A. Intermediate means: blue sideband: 0.494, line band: 0.59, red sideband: 0.564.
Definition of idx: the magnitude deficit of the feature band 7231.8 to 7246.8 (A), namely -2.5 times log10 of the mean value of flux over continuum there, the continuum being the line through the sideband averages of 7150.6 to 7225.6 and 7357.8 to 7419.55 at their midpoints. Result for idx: 0.030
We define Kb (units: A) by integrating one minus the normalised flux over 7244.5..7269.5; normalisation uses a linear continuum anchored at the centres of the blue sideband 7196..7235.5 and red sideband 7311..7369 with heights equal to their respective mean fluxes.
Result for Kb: 1.4 A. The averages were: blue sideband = 0.502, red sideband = 0.573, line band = 0.496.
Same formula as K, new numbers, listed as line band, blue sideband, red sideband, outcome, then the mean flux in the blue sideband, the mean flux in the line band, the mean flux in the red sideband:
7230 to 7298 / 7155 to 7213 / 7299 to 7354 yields 3.3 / 0.49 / 0.508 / 0.568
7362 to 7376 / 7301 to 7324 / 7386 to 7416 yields -3.6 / 0.536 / 0.707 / 0.576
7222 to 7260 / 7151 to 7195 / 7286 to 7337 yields 2.2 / 0.488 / 0.496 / 0.566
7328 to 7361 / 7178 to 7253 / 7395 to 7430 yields -3.6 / 0.497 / 0.59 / 0.55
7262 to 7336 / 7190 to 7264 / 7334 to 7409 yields -1.0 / 0.498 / 0.548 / 0.583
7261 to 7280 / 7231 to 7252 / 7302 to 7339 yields 0.8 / 0.509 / 0.516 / 0.591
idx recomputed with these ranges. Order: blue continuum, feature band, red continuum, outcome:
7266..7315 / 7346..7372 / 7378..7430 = -0.11 mag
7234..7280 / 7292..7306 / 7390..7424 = 0.00 mag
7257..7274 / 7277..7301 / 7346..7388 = 0.03 mag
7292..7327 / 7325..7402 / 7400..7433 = -0.11 mag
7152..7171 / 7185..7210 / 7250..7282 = 0.02 mag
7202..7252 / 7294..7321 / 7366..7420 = 0.02 mag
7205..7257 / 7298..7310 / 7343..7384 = 0.06 mag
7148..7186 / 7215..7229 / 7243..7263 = -0.01 mag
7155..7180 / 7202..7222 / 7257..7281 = 0.00 mag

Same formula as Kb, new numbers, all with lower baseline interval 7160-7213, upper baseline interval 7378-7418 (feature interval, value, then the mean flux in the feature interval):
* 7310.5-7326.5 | -0.3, 0.548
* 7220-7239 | 0.3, 0.498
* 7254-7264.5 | 0.7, 0.485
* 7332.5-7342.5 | -0.7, 0.585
